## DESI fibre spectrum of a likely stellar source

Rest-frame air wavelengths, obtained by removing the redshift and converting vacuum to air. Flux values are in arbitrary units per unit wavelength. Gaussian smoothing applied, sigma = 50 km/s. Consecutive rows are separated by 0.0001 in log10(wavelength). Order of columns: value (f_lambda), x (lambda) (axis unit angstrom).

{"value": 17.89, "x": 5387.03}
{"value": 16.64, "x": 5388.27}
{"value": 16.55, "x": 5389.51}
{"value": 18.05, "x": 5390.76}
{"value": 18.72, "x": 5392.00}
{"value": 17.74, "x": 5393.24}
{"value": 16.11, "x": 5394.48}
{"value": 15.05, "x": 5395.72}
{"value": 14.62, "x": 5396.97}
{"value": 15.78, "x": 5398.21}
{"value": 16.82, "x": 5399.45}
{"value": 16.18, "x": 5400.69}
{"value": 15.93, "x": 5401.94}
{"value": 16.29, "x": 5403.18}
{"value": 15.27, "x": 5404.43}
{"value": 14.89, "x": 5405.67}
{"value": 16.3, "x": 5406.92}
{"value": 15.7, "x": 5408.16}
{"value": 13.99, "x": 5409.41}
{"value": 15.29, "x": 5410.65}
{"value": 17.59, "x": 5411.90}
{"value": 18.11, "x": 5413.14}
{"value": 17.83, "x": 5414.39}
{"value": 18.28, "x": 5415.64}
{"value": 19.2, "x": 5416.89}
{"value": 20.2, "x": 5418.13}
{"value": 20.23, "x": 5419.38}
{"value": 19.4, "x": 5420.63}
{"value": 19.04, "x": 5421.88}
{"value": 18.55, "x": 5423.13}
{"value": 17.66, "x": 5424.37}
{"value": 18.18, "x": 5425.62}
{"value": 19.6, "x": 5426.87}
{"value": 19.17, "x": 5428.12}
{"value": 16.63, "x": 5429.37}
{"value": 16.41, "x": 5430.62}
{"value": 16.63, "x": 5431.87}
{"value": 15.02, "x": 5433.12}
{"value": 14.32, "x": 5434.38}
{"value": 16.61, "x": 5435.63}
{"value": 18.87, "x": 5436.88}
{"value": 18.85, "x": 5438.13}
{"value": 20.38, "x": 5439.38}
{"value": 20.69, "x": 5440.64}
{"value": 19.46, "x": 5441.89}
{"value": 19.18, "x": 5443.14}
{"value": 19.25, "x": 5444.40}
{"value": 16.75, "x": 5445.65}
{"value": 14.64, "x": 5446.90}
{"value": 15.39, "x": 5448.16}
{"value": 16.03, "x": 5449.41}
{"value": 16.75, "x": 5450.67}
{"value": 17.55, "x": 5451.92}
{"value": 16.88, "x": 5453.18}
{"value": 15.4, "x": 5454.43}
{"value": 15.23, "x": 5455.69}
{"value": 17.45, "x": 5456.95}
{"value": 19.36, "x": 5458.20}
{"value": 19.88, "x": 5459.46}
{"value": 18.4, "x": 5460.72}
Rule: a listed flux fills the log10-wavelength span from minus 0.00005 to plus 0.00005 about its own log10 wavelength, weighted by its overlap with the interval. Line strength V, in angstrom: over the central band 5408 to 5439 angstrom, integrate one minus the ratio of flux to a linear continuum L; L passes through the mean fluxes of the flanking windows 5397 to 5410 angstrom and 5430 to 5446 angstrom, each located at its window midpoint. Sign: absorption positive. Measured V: -1.4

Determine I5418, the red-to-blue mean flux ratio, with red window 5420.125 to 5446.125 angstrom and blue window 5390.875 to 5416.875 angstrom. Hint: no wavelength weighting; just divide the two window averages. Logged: 1.1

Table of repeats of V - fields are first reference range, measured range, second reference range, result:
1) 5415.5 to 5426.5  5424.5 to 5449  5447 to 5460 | 0.41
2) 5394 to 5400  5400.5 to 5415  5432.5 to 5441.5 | 0.12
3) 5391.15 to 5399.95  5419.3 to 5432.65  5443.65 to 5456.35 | -1.44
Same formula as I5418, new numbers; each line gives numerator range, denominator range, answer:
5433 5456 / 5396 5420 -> 1.03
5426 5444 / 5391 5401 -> 1.09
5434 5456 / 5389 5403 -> 1.06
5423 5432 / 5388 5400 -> 1.08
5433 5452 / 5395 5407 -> 1.12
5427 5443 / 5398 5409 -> 1.12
